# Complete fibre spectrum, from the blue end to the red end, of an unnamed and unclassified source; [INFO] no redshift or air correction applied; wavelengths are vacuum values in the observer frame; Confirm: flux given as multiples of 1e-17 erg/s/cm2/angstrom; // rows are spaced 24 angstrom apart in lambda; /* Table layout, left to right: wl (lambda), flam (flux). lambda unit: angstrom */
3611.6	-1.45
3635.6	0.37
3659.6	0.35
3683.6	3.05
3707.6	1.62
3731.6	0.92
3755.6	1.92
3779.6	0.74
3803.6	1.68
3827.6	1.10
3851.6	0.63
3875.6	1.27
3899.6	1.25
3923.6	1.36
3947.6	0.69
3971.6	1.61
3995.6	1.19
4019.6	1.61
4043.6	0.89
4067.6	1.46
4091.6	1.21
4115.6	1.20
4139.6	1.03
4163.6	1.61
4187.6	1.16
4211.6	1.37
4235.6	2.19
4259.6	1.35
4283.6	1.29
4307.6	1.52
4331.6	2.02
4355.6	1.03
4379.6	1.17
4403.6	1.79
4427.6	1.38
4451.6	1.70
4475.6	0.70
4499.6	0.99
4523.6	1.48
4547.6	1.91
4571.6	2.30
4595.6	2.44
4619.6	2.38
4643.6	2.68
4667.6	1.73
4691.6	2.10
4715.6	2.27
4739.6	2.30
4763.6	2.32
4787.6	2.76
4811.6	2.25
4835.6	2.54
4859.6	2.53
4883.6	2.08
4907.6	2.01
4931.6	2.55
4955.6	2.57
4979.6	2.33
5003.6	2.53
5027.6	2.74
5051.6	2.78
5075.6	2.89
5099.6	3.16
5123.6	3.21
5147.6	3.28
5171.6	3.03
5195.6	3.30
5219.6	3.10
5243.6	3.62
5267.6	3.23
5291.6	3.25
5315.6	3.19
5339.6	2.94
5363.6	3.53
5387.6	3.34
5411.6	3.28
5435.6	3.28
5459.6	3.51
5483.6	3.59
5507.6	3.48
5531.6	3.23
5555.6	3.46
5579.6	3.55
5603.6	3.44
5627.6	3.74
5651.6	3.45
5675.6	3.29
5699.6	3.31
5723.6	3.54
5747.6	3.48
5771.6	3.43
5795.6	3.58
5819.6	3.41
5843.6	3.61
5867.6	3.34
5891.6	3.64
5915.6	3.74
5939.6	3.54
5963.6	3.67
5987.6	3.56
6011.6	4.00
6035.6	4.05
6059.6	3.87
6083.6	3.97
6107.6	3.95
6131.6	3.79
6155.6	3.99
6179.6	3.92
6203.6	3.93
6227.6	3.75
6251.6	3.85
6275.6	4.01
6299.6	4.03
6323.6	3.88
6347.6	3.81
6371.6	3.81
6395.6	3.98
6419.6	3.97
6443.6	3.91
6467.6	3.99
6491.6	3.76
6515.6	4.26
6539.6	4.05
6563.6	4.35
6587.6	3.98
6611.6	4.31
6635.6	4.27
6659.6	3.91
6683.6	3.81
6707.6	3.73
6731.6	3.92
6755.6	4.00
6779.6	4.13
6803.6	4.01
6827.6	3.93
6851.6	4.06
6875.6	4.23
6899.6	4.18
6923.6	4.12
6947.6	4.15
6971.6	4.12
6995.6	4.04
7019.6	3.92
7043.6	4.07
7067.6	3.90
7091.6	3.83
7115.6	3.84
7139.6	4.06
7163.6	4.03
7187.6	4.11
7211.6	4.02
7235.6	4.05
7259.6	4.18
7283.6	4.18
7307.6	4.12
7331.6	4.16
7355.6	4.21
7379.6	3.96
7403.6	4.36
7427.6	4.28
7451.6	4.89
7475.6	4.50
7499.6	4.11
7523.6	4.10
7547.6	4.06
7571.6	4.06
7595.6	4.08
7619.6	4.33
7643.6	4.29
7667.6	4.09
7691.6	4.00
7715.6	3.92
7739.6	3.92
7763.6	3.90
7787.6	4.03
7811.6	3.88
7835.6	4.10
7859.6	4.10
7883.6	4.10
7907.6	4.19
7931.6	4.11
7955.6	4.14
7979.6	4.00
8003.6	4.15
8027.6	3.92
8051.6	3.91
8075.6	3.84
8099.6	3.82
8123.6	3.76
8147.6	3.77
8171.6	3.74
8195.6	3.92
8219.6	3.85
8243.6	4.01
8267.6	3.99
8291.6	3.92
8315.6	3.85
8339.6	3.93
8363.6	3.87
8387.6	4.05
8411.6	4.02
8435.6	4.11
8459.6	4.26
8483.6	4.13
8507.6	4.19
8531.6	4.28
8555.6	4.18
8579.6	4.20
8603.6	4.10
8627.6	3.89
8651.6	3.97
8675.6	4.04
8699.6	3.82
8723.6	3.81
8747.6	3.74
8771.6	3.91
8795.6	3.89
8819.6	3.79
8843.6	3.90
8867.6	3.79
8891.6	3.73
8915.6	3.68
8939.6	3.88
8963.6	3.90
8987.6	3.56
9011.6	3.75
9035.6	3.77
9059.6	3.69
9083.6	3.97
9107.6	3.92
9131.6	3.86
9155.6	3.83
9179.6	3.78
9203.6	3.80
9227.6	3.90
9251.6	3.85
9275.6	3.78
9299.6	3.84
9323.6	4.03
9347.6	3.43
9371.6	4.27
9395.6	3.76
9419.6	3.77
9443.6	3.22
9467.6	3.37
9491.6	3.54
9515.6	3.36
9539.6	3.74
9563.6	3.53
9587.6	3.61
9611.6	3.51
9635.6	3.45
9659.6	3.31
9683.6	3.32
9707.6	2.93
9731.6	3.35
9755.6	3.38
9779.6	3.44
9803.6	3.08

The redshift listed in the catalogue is 0.14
